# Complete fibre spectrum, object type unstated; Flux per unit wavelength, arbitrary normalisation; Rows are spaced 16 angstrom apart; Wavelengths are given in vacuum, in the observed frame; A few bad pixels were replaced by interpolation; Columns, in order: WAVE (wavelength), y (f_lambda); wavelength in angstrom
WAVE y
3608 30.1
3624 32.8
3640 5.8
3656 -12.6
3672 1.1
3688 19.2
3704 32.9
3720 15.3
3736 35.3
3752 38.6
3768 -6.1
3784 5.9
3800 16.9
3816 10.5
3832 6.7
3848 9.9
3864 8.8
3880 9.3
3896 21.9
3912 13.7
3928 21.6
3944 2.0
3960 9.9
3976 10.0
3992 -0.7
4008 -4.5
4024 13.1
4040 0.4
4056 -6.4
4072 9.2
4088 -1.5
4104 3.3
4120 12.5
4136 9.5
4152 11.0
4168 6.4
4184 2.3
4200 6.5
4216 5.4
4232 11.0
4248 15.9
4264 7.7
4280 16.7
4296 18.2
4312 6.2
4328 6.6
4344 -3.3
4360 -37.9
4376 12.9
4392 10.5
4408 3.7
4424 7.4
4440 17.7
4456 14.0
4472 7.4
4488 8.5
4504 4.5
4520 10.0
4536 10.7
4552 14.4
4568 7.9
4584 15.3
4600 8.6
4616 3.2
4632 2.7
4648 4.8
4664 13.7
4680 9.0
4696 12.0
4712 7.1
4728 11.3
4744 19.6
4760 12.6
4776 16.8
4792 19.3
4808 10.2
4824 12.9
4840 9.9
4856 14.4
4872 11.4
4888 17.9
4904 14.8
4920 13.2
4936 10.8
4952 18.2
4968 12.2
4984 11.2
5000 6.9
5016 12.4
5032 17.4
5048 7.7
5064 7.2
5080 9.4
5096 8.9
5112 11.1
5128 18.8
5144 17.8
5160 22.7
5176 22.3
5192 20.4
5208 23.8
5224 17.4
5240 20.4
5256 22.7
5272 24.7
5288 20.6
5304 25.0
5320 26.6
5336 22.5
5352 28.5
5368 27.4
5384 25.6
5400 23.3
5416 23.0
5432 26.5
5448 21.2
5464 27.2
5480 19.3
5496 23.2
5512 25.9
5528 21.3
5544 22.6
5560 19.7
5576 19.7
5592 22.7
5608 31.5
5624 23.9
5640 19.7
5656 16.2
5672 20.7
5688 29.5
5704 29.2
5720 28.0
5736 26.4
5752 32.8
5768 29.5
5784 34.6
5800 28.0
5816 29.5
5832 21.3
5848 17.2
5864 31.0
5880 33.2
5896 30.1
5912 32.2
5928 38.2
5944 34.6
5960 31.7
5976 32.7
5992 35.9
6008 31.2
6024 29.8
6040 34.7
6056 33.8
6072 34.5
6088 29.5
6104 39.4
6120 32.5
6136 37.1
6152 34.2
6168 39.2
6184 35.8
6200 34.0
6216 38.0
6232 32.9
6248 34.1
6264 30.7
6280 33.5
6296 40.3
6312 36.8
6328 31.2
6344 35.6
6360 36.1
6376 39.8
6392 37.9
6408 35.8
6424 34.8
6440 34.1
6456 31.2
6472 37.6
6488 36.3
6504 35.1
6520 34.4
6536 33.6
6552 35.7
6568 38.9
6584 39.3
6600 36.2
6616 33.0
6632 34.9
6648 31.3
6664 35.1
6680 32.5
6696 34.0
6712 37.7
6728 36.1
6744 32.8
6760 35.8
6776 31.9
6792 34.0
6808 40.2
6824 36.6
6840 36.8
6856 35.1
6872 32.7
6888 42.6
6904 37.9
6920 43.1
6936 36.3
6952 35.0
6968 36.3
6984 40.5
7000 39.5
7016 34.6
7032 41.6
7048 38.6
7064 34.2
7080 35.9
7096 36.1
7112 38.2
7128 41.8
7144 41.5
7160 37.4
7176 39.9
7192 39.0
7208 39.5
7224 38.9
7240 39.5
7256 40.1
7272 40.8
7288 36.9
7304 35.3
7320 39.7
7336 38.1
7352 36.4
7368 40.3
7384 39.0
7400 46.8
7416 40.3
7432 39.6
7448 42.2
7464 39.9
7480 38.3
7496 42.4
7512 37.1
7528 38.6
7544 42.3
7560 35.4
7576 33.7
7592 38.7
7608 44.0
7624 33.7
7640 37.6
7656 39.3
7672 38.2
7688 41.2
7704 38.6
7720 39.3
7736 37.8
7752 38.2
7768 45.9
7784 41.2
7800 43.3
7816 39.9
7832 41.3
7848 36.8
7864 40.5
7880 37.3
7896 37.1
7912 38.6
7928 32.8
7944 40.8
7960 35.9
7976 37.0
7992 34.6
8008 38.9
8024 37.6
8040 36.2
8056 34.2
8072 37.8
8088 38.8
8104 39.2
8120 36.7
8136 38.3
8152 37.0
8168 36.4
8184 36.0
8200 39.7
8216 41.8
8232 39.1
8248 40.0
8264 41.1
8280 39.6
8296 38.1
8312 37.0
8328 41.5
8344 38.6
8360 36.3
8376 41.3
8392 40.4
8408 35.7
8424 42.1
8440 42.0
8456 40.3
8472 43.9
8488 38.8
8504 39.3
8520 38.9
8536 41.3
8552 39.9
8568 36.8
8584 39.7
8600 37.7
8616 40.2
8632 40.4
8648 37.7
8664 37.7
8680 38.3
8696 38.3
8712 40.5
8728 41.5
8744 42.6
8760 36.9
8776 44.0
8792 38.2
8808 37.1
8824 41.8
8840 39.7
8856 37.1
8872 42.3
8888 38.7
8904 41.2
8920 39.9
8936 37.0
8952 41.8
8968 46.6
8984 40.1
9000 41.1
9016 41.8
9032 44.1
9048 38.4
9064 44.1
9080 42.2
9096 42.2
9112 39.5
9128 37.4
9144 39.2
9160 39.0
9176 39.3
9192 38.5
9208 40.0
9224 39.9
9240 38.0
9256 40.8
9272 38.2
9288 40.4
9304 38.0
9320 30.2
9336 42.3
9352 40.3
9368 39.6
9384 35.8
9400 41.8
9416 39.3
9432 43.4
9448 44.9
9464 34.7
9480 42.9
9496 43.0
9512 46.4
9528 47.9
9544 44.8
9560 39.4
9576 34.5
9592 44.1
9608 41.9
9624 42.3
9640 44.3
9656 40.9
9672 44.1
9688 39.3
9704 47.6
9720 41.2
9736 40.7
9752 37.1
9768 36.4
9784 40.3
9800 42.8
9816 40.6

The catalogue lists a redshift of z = 0.29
